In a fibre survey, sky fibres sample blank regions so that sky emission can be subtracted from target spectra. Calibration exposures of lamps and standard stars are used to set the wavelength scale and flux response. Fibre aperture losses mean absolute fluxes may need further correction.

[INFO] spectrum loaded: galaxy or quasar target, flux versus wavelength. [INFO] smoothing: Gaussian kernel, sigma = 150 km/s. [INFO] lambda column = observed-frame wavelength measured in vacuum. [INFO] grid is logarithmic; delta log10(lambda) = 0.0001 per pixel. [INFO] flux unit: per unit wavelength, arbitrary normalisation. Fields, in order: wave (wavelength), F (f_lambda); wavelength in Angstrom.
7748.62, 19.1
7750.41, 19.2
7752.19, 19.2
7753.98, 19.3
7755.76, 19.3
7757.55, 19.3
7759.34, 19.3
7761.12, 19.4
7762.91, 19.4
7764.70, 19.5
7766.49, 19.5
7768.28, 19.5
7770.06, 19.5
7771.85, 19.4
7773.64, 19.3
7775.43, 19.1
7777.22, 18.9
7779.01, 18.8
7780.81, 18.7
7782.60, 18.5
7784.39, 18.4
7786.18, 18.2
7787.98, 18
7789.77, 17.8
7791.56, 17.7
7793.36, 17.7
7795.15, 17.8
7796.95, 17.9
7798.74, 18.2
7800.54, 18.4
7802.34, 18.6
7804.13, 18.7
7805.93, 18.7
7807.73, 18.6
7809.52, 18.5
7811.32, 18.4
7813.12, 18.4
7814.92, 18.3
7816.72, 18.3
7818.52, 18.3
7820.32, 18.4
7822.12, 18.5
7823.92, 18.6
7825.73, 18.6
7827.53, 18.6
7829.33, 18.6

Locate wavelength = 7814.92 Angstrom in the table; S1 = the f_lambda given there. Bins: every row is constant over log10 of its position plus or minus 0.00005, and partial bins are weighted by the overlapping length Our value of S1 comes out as 18.3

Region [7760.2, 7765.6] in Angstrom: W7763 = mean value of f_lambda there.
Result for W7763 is 19.4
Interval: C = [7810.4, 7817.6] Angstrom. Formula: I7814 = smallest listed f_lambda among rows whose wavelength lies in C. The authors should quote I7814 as 18.3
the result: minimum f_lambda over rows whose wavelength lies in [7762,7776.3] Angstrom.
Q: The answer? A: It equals 19.1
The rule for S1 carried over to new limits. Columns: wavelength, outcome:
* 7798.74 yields 18.2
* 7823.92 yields 18.6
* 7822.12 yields 18.5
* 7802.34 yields 18.6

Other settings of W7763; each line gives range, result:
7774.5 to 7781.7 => 18.9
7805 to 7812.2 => 18.6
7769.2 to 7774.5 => 19.4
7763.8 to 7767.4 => 19.5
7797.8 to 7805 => 18.5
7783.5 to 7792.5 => 18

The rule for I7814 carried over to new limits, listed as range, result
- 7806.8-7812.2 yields 18.4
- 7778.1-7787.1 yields 18.2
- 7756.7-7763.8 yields 19.3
